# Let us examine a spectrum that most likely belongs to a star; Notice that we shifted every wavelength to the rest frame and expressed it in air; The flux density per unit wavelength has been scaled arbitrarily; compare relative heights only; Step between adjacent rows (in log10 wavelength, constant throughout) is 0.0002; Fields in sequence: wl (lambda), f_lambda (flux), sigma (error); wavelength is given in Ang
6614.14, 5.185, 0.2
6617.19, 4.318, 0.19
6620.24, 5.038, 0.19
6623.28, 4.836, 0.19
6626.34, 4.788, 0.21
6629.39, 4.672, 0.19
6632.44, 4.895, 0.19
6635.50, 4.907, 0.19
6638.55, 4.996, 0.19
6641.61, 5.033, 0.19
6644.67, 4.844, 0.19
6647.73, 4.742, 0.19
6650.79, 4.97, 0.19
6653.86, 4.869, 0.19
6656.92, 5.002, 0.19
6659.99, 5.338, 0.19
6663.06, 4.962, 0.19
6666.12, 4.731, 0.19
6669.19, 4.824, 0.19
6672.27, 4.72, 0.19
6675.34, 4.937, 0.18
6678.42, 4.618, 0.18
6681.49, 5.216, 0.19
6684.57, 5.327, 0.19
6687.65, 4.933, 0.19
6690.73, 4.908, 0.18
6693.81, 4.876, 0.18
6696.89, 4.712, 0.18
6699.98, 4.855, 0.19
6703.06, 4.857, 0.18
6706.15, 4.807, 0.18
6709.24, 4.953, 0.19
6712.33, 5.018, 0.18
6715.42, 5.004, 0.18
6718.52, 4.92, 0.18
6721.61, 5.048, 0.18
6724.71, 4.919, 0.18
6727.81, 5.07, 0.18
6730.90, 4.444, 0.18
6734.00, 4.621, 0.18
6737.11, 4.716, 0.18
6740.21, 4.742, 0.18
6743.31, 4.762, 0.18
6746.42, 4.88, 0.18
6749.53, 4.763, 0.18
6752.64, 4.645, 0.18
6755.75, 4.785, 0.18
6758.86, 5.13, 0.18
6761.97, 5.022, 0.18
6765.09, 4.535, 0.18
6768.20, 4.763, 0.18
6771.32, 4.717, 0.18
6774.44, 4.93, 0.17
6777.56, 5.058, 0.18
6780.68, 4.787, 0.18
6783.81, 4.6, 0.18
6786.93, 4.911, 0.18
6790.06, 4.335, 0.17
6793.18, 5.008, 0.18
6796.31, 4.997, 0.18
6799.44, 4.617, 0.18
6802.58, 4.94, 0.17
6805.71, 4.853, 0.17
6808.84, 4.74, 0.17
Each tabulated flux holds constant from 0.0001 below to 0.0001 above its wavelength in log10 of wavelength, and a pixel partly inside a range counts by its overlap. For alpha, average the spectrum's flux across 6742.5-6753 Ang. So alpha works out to 4.77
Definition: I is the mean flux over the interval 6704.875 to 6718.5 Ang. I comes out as 4.94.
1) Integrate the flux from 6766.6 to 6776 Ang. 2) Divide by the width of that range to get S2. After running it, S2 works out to 4.8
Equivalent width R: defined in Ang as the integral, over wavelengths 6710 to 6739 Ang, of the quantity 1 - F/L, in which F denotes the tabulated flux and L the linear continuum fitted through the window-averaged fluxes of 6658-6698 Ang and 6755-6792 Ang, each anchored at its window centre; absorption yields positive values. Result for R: 0.0 Ang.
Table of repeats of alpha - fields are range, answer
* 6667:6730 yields 4.92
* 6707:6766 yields 4.84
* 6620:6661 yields 4.92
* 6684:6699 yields 4.92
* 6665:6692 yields 4.91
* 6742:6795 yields 4.8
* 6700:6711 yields 4.87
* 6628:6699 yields 4.91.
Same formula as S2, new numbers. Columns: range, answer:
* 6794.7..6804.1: 4.85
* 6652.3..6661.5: 5.07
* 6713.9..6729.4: 4.99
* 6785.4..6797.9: 4.81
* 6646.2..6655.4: 4.86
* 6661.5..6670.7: 4.84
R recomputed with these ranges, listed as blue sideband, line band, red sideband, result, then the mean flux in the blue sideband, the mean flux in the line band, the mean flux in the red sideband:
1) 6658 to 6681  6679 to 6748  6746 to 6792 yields -0.54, 4.89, 4.89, 4.79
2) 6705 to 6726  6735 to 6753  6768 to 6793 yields 0.45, 4.95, 4.75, 4.78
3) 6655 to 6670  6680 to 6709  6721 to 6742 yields -0.33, 4.98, 4.94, 4.78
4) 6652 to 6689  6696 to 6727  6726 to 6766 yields -0.36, 4.96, 4.92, 4.78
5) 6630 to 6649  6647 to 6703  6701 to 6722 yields -0.05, 4.89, 4.92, 4.94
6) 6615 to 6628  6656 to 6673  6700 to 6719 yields -0.34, 4.77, 4.94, 4.92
